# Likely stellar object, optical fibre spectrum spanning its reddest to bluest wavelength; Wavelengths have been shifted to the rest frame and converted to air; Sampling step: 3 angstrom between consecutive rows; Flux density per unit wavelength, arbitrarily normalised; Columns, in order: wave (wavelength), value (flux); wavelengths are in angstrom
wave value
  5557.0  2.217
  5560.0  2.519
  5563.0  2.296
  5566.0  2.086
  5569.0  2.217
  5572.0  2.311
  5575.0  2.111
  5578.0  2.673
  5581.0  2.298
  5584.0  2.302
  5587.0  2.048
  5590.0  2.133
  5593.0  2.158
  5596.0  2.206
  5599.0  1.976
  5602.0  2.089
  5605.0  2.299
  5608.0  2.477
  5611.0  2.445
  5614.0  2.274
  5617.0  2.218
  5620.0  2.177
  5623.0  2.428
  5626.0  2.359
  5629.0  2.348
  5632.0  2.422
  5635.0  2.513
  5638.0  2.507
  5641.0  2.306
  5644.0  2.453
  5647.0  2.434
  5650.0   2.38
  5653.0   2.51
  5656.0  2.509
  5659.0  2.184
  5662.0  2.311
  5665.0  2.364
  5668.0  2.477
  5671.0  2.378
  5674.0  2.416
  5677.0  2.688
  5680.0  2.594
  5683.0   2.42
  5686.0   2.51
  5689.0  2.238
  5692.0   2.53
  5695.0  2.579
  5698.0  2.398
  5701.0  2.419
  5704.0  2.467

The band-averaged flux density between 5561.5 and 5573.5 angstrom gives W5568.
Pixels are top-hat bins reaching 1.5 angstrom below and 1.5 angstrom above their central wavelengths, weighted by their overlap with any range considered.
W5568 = 2.23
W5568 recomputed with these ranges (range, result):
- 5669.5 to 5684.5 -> 2.5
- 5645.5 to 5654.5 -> 2.44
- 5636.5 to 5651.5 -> 2.42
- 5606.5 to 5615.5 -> 2.4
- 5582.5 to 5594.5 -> 2.16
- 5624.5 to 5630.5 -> 2.35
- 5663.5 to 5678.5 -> 2.46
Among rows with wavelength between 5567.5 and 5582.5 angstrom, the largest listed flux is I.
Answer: 2.673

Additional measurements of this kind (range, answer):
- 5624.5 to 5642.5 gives 2.513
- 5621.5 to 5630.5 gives 2.428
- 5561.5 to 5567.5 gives 2.296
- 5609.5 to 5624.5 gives 2.445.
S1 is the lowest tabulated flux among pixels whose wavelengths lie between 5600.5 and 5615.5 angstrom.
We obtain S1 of 2.089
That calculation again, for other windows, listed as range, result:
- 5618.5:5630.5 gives 2.177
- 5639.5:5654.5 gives 2.306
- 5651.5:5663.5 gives 2.184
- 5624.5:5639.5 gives 2.348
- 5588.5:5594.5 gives 2.133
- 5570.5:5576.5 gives 2.111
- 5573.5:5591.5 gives 2.048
